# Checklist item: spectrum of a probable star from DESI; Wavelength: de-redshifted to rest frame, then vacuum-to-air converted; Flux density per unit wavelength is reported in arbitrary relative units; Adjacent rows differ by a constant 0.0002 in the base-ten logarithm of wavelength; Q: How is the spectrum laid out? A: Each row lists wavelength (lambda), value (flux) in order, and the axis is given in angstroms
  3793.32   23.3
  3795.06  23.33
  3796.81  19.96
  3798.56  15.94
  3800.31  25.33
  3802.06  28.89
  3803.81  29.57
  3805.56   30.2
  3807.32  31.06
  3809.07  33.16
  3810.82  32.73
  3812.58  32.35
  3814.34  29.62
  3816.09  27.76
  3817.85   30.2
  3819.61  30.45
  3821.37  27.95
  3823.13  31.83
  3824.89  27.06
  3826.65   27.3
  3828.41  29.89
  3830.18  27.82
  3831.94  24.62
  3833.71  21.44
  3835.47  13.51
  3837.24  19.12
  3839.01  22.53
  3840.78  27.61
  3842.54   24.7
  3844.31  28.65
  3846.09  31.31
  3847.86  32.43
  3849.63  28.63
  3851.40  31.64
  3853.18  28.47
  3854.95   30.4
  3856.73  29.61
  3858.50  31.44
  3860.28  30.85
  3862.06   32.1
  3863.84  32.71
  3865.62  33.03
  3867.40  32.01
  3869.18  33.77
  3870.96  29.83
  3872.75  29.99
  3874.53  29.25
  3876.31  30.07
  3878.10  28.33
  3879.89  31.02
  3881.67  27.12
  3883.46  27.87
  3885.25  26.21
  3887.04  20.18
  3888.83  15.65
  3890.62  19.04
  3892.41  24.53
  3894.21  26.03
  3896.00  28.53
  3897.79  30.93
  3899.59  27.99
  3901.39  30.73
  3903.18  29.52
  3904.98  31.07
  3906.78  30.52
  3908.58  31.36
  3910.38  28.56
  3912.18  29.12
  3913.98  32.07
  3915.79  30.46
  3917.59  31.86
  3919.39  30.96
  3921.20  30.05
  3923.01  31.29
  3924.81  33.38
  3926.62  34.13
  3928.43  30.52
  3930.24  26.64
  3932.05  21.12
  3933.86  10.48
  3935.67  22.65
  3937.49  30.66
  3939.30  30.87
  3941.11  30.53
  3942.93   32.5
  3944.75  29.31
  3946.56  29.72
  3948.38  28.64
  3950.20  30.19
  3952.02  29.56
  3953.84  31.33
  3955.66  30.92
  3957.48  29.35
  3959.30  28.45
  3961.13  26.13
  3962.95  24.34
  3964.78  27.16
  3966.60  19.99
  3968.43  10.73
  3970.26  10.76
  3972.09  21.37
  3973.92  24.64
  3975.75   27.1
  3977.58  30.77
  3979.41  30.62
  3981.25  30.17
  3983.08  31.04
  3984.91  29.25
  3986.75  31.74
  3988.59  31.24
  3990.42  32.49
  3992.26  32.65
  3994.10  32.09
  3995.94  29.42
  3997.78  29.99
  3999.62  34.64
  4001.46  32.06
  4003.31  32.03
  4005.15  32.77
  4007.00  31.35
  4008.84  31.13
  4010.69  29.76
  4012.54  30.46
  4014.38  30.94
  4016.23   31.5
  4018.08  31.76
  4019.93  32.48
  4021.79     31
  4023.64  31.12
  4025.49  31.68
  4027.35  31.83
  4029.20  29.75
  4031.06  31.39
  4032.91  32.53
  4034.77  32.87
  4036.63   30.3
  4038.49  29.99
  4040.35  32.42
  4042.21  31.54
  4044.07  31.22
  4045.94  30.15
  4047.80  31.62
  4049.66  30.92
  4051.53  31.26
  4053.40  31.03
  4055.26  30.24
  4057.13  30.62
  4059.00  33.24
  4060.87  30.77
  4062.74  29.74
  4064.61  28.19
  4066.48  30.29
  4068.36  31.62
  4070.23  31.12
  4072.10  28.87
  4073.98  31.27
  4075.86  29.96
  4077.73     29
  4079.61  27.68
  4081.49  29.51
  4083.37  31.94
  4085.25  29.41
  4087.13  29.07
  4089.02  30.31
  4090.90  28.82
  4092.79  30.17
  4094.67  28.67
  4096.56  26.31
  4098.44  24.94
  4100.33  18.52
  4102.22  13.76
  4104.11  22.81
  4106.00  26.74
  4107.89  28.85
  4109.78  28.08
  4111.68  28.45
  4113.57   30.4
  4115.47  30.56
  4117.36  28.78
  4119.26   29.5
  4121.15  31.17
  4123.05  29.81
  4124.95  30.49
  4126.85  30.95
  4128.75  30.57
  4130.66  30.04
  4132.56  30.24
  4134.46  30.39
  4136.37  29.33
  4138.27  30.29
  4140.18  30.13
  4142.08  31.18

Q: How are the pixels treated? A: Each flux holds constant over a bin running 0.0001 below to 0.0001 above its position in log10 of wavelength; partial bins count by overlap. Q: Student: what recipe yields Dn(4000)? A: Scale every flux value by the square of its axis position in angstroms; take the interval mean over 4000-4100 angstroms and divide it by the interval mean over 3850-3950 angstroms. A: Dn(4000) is 1.14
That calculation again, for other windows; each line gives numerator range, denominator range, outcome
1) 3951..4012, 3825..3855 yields 1.16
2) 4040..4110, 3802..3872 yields 1.13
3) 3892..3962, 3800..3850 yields 1.10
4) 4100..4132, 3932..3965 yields 1.09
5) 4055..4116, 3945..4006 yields 1.06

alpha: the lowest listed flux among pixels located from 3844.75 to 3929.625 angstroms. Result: 15.65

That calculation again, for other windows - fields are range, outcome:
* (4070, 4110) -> 13.76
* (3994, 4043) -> 29.42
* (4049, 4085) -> 27.68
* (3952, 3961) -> 28.45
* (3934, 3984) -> 10.73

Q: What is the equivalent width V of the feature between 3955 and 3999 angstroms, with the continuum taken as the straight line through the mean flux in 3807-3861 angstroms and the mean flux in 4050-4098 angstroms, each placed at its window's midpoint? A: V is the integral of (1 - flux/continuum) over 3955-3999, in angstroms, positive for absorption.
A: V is 3.0 angstroms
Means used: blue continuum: 28.2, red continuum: 29.9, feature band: 27.2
